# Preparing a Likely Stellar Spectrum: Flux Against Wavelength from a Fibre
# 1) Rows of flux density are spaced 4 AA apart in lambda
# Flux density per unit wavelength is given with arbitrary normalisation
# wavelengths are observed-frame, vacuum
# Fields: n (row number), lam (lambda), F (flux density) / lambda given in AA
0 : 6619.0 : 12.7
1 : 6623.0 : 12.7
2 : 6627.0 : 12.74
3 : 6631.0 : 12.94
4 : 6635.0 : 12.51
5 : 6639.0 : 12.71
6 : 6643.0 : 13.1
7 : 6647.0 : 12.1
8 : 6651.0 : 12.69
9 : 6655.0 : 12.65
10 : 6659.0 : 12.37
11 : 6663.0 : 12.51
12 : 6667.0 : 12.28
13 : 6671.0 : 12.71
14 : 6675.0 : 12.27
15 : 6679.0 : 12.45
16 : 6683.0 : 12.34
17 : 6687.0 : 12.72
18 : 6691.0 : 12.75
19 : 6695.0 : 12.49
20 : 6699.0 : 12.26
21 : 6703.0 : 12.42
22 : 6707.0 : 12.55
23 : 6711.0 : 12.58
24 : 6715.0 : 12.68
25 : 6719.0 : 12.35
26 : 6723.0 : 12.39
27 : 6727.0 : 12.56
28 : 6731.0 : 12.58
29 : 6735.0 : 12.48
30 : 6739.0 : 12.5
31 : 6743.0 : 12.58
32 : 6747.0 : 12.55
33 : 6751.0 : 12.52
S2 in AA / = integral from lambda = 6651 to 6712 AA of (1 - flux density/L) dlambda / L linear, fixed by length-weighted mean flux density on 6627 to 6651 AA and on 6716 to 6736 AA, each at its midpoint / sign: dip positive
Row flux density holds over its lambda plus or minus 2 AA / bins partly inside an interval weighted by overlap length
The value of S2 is 0.4 AA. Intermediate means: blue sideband 12.7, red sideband 12.5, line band 12.5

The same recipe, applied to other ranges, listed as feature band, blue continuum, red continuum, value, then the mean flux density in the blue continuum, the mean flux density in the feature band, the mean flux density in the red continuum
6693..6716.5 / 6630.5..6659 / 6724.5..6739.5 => 0.1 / 12.6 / 12.5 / 12.5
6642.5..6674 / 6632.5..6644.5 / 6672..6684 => 0.1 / 12.8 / 12.5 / 12.4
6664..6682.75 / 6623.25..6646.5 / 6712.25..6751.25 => 0.3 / 12.7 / 12.4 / 12.5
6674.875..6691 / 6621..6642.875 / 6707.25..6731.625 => 0.1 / 12.8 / 12.5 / 12.5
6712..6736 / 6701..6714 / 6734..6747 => 0.0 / 12.5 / 12.5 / 12.5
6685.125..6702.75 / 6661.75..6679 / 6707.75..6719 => 0.0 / 12.4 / 12.5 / 12.6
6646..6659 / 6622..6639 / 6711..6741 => 0.2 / 12.7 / 12.5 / 12.5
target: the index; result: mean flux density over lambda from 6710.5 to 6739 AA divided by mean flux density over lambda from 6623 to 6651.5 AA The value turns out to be 1.0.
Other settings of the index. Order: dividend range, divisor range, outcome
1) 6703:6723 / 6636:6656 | 0.99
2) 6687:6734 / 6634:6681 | 1.00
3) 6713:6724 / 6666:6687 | 1.00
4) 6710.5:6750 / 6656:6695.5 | 1.00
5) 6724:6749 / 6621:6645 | 0.98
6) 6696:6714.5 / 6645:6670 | 1.00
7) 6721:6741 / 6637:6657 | 0.99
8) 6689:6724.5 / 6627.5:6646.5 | 0.98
